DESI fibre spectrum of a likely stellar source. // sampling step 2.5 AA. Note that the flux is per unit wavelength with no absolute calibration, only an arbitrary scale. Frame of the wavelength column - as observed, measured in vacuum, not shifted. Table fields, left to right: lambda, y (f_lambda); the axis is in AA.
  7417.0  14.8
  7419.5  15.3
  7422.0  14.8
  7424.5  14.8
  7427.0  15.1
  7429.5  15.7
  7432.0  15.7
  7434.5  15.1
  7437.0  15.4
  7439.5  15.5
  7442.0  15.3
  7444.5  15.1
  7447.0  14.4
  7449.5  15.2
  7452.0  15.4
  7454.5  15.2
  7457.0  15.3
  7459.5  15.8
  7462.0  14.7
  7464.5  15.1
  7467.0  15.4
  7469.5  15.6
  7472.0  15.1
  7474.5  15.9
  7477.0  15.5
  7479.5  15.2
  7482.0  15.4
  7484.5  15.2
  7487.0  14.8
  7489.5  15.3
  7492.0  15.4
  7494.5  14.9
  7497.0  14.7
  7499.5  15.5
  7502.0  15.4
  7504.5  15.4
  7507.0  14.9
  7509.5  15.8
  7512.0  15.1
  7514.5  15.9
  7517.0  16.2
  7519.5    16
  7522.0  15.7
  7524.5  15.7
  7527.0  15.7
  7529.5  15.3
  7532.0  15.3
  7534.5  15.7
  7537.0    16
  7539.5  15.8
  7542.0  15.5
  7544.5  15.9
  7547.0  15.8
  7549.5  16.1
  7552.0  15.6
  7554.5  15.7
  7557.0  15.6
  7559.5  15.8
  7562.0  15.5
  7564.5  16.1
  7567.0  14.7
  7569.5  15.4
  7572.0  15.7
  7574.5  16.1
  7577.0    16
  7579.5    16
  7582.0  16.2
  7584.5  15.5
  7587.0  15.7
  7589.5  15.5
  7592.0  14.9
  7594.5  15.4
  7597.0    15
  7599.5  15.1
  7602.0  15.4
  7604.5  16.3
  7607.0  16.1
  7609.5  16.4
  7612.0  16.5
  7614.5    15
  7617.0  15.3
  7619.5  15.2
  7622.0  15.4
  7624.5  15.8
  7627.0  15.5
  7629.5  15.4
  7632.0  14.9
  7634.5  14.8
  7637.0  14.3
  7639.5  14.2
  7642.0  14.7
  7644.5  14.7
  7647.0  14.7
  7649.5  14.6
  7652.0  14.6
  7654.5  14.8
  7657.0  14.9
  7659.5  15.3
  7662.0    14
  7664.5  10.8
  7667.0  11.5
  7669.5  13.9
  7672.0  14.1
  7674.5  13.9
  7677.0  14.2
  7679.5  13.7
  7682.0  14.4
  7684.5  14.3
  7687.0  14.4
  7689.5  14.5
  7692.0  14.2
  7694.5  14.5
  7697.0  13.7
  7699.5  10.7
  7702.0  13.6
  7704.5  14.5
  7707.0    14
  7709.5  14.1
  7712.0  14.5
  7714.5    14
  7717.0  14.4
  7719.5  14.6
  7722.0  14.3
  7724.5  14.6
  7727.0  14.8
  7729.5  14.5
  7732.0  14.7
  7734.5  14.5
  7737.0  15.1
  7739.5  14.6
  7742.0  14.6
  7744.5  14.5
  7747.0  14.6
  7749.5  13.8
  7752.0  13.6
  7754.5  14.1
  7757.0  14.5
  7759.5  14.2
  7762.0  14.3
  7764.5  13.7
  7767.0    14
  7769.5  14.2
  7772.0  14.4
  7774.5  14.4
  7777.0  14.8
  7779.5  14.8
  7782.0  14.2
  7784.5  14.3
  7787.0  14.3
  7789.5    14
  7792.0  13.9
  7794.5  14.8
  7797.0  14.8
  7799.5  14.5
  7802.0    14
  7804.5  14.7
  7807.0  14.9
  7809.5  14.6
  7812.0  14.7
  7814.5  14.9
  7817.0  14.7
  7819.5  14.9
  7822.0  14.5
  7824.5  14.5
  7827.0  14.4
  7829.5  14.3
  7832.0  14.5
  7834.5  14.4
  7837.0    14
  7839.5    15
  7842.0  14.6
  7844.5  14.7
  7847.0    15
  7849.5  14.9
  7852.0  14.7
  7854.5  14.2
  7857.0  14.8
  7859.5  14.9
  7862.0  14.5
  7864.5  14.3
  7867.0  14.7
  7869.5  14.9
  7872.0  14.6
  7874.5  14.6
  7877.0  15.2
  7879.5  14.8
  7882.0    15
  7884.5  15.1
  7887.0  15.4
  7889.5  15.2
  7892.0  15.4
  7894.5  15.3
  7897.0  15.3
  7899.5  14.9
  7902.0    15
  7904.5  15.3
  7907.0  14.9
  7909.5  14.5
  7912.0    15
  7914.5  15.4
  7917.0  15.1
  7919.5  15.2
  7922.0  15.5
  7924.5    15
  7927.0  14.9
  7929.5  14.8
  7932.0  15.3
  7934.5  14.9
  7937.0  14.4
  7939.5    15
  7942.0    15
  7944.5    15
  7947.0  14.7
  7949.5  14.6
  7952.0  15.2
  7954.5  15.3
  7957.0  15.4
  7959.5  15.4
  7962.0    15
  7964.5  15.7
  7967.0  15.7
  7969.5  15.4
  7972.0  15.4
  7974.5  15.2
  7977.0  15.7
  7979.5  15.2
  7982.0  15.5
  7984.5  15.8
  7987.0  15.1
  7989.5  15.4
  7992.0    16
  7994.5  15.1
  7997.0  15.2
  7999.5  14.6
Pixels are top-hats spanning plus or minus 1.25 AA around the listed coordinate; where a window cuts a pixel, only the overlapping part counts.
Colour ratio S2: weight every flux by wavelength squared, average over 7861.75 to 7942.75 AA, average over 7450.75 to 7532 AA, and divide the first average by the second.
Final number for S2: 1.1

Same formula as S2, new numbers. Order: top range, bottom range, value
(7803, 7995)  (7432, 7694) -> 1.08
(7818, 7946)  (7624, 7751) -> 1.09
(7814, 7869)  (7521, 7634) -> 1.00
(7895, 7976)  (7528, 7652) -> 1.07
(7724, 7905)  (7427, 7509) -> 1.05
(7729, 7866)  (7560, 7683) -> 1.01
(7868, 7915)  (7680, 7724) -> 1.12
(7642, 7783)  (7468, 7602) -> 0.96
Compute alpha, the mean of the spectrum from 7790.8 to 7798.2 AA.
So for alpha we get 14.5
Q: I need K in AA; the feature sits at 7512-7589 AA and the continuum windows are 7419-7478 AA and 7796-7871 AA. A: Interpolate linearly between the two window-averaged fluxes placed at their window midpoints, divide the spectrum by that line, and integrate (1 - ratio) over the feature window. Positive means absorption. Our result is -3.2 AA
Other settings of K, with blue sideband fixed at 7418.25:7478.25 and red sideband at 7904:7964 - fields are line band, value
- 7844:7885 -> 0.9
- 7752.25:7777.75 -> 1.5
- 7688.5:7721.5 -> 2.6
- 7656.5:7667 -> 1.2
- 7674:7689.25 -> 1.0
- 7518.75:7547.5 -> -0.9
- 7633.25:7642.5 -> 0.4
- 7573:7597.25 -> -0.7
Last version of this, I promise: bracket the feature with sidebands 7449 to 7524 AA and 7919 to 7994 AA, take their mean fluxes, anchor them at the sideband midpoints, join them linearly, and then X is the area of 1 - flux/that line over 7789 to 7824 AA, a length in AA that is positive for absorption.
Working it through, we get 1.6 AA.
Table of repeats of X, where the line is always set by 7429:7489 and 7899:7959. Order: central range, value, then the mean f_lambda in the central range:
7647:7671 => 2.1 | 13.9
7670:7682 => 0.9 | 14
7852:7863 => 0.3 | 14.6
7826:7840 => 0.6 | 14.4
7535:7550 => -0.6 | 15.8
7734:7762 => 1.4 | 14.4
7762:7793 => 1.7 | 14.3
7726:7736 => 0.3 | 14.6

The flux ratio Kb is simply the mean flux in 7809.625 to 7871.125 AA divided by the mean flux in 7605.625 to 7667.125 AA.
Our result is 0.99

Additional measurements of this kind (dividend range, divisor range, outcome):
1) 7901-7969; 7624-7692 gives 1.05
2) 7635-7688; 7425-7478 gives 0.92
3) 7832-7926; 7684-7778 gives 1.05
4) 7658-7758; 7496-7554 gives 0.90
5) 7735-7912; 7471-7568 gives 0.94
